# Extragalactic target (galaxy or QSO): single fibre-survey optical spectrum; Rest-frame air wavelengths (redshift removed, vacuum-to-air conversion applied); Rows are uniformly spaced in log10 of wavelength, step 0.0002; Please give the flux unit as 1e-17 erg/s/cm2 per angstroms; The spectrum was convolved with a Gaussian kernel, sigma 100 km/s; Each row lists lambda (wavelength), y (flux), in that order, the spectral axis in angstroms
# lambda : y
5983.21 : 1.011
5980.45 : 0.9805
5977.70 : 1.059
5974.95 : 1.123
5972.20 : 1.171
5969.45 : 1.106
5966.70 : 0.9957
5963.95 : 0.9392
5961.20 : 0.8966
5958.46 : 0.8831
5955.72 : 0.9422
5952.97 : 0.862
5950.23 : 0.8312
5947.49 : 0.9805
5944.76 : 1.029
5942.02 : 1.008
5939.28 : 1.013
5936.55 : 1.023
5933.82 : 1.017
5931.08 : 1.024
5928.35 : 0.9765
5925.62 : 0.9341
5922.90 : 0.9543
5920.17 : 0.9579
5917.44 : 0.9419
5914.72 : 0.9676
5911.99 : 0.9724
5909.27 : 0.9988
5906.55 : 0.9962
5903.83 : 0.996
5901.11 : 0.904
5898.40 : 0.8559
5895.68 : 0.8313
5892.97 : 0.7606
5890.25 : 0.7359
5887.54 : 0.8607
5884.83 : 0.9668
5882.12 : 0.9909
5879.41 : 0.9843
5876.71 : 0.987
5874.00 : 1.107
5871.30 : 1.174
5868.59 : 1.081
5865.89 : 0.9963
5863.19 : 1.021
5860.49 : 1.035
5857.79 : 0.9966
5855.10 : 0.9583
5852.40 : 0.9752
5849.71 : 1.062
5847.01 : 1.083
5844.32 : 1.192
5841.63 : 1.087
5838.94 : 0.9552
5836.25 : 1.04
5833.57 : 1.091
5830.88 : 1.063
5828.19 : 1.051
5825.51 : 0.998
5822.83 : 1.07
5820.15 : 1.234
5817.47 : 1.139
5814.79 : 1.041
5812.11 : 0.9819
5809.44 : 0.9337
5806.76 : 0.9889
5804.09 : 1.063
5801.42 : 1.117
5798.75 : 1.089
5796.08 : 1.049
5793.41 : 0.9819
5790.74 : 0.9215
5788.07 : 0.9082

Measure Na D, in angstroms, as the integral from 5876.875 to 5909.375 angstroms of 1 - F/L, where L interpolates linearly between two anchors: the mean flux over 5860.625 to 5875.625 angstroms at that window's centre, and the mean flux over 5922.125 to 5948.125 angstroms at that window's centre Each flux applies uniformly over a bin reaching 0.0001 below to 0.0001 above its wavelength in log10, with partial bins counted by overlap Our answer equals 4.27 angstroms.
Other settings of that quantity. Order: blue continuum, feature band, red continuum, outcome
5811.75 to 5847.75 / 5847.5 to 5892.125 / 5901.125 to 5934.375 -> 1.52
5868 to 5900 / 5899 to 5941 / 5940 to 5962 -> -1.80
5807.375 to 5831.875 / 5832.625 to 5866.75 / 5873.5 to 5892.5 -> -1.43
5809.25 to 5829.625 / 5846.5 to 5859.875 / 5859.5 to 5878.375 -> 0.59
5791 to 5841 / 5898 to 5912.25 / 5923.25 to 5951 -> 0.61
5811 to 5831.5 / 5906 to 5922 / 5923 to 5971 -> 0.41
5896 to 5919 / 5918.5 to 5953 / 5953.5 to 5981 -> 0.05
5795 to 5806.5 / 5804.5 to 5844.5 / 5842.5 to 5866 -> 0.12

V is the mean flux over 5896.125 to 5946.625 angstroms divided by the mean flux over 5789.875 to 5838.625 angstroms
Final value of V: 0.93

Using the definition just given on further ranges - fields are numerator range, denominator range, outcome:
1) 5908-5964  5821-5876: 0.91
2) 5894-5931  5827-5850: 0.88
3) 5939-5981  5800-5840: 0.94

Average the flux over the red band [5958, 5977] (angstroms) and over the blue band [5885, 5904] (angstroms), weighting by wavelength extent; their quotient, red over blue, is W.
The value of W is 1.21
